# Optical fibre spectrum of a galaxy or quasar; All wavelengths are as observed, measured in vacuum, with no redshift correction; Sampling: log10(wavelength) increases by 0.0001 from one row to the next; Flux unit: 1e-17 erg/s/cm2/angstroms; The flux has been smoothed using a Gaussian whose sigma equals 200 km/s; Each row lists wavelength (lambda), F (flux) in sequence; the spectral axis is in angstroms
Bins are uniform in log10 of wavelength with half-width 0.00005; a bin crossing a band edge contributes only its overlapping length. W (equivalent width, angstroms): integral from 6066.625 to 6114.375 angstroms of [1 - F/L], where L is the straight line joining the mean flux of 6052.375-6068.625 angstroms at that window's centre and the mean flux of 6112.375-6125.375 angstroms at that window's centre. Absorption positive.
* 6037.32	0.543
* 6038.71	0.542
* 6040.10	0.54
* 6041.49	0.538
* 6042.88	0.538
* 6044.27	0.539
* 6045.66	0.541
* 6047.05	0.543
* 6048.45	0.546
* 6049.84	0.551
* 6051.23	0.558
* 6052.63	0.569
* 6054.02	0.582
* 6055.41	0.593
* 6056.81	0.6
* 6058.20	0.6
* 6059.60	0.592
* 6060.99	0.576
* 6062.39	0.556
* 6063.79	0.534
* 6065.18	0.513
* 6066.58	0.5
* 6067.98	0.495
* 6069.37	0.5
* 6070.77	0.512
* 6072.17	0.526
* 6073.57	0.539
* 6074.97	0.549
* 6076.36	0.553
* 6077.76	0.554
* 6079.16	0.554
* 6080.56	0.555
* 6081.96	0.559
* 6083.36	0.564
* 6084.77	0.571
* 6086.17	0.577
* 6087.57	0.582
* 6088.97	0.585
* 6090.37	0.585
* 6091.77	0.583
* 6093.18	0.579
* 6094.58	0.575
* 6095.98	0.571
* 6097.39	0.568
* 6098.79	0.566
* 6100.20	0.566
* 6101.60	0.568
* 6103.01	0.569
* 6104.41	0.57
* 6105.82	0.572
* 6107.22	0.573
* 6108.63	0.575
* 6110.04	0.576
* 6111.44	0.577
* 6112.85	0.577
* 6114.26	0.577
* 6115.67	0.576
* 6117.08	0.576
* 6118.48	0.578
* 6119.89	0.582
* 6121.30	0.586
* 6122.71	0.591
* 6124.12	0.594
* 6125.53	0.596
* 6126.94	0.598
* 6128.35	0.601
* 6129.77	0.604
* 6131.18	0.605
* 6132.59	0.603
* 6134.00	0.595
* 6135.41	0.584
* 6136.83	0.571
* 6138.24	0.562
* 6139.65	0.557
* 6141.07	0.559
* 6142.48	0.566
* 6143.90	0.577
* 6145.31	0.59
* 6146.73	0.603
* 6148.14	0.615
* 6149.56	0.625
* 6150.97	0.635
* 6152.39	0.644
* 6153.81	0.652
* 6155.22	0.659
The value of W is 0.9 angstroms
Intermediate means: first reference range 0.559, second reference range 0.583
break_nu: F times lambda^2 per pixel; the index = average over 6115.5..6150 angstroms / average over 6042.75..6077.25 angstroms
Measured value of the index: 1.10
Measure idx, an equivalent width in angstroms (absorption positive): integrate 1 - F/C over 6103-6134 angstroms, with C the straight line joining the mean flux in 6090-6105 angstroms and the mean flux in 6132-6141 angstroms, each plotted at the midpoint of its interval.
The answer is -0.5 angstroms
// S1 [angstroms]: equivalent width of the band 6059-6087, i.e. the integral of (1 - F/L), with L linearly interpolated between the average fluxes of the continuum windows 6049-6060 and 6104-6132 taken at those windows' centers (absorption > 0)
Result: 1.8 angstroms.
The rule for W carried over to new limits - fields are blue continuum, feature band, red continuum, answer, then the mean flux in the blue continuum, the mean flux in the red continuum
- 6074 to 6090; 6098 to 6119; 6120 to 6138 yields 0.26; 0.564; 0.593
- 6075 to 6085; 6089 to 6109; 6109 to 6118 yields -0.17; 0.557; 0.577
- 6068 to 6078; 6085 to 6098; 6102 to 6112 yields -0.58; 0.53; 0.573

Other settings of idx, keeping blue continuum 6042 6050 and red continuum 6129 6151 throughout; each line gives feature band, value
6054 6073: 0.13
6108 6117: -0.01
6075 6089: -0.08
